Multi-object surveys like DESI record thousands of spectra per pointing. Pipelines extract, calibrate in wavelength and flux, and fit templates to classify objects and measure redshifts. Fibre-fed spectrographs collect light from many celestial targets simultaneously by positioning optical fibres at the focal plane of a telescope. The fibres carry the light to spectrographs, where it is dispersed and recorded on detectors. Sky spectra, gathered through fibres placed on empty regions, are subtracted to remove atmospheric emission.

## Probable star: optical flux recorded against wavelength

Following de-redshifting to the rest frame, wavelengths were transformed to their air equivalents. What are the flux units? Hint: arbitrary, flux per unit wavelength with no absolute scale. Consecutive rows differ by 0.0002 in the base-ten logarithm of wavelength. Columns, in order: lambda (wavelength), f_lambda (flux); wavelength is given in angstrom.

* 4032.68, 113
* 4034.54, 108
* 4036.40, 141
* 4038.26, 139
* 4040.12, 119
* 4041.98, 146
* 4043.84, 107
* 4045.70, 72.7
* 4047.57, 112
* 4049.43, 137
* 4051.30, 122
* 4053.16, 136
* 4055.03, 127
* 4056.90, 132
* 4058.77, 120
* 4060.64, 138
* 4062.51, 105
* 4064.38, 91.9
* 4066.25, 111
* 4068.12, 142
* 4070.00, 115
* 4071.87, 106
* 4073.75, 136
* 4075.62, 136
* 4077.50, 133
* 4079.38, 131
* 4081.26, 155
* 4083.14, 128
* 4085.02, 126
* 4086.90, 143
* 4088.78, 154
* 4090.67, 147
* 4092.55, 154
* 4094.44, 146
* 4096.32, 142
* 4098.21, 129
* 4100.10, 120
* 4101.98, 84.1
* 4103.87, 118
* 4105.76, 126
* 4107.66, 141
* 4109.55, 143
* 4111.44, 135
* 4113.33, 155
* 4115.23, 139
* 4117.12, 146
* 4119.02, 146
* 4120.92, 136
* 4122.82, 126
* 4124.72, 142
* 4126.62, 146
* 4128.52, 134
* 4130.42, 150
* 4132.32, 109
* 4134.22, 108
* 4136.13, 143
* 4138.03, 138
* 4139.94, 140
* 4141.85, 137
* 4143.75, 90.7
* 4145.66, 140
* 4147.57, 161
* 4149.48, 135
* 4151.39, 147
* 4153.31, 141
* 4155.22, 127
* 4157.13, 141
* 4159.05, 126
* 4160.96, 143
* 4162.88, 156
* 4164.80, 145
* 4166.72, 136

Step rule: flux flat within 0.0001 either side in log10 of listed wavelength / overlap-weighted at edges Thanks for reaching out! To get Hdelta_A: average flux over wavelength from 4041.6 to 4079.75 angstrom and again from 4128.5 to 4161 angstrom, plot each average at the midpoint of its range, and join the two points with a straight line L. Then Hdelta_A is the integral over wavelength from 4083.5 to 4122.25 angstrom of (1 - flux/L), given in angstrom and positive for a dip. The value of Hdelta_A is -2.67 angstrom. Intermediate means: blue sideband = 121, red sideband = 134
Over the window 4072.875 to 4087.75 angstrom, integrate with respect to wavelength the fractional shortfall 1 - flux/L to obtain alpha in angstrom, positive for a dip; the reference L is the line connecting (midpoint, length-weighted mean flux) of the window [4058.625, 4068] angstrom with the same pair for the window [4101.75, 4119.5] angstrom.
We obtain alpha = -1.7 angstrom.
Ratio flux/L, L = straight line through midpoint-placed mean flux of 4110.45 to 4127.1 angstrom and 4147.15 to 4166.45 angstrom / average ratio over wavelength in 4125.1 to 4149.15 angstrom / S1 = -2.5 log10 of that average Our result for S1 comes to 0.06 mag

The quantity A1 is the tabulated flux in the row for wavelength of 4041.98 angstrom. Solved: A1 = 146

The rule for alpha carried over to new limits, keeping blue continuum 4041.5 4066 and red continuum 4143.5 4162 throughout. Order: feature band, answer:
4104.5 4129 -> -1.8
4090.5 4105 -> -0.3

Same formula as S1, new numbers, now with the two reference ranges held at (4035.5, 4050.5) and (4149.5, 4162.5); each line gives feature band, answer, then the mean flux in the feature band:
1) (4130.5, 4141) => 0.046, 130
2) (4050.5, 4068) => 0.023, 121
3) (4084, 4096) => -0.129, 145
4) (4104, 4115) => -0.055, 138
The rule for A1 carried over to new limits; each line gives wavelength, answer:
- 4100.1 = 120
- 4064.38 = 91.9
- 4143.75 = 90.7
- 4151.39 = 147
